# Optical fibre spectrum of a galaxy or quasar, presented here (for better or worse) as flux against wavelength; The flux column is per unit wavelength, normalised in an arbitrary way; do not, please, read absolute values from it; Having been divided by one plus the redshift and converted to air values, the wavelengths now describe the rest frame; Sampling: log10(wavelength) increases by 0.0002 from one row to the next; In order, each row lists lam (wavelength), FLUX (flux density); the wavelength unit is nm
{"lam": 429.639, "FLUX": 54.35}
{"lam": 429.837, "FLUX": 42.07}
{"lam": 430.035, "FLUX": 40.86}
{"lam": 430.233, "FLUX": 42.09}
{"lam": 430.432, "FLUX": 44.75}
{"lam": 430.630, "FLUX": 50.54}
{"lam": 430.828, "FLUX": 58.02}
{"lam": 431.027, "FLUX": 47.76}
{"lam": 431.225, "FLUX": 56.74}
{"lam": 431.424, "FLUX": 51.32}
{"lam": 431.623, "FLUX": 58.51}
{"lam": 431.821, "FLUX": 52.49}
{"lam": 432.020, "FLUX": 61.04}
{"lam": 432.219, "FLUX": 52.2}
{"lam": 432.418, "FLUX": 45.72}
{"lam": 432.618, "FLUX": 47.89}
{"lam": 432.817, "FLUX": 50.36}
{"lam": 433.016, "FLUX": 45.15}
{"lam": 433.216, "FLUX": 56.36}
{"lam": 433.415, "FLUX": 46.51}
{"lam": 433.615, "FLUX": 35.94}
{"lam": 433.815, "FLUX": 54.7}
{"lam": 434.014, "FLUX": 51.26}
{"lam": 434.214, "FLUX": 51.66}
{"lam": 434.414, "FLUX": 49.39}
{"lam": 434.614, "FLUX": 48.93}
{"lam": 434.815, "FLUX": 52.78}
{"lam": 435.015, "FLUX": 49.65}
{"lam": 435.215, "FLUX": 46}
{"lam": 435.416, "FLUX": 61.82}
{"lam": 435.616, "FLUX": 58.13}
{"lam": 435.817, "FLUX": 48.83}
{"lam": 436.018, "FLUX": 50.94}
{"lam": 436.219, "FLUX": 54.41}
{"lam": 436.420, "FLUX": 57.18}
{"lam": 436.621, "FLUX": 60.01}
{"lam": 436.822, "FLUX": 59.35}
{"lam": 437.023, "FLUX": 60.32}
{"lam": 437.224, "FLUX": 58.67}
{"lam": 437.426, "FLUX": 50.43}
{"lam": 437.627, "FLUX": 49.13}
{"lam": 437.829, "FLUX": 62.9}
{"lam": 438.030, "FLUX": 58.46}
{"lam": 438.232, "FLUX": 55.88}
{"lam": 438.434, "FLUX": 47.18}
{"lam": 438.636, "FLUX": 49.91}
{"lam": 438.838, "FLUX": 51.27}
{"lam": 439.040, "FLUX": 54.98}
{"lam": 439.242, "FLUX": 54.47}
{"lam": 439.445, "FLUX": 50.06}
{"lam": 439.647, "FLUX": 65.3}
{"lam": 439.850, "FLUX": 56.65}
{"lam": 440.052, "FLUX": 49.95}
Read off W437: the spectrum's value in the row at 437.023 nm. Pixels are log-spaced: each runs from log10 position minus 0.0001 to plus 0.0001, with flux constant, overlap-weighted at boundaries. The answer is 60.32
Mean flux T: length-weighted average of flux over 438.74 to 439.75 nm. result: 55.2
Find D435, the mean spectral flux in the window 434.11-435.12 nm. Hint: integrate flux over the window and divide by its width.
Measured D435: 50.5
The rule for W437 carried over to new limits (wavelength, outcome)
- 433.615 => 35.94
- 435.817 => 48.83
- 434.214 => 51.66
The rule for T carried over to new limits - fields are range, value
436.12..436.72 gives 57.2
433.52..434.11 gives 47.4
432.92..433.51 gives 49.4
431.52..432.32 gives 56.1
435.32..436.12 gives 54.9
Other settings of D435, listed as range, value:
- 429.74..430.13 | 41.5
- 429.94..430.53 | 42.5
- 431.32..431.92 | 54.1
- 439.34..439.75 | 57.5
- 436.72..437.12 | 59.9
